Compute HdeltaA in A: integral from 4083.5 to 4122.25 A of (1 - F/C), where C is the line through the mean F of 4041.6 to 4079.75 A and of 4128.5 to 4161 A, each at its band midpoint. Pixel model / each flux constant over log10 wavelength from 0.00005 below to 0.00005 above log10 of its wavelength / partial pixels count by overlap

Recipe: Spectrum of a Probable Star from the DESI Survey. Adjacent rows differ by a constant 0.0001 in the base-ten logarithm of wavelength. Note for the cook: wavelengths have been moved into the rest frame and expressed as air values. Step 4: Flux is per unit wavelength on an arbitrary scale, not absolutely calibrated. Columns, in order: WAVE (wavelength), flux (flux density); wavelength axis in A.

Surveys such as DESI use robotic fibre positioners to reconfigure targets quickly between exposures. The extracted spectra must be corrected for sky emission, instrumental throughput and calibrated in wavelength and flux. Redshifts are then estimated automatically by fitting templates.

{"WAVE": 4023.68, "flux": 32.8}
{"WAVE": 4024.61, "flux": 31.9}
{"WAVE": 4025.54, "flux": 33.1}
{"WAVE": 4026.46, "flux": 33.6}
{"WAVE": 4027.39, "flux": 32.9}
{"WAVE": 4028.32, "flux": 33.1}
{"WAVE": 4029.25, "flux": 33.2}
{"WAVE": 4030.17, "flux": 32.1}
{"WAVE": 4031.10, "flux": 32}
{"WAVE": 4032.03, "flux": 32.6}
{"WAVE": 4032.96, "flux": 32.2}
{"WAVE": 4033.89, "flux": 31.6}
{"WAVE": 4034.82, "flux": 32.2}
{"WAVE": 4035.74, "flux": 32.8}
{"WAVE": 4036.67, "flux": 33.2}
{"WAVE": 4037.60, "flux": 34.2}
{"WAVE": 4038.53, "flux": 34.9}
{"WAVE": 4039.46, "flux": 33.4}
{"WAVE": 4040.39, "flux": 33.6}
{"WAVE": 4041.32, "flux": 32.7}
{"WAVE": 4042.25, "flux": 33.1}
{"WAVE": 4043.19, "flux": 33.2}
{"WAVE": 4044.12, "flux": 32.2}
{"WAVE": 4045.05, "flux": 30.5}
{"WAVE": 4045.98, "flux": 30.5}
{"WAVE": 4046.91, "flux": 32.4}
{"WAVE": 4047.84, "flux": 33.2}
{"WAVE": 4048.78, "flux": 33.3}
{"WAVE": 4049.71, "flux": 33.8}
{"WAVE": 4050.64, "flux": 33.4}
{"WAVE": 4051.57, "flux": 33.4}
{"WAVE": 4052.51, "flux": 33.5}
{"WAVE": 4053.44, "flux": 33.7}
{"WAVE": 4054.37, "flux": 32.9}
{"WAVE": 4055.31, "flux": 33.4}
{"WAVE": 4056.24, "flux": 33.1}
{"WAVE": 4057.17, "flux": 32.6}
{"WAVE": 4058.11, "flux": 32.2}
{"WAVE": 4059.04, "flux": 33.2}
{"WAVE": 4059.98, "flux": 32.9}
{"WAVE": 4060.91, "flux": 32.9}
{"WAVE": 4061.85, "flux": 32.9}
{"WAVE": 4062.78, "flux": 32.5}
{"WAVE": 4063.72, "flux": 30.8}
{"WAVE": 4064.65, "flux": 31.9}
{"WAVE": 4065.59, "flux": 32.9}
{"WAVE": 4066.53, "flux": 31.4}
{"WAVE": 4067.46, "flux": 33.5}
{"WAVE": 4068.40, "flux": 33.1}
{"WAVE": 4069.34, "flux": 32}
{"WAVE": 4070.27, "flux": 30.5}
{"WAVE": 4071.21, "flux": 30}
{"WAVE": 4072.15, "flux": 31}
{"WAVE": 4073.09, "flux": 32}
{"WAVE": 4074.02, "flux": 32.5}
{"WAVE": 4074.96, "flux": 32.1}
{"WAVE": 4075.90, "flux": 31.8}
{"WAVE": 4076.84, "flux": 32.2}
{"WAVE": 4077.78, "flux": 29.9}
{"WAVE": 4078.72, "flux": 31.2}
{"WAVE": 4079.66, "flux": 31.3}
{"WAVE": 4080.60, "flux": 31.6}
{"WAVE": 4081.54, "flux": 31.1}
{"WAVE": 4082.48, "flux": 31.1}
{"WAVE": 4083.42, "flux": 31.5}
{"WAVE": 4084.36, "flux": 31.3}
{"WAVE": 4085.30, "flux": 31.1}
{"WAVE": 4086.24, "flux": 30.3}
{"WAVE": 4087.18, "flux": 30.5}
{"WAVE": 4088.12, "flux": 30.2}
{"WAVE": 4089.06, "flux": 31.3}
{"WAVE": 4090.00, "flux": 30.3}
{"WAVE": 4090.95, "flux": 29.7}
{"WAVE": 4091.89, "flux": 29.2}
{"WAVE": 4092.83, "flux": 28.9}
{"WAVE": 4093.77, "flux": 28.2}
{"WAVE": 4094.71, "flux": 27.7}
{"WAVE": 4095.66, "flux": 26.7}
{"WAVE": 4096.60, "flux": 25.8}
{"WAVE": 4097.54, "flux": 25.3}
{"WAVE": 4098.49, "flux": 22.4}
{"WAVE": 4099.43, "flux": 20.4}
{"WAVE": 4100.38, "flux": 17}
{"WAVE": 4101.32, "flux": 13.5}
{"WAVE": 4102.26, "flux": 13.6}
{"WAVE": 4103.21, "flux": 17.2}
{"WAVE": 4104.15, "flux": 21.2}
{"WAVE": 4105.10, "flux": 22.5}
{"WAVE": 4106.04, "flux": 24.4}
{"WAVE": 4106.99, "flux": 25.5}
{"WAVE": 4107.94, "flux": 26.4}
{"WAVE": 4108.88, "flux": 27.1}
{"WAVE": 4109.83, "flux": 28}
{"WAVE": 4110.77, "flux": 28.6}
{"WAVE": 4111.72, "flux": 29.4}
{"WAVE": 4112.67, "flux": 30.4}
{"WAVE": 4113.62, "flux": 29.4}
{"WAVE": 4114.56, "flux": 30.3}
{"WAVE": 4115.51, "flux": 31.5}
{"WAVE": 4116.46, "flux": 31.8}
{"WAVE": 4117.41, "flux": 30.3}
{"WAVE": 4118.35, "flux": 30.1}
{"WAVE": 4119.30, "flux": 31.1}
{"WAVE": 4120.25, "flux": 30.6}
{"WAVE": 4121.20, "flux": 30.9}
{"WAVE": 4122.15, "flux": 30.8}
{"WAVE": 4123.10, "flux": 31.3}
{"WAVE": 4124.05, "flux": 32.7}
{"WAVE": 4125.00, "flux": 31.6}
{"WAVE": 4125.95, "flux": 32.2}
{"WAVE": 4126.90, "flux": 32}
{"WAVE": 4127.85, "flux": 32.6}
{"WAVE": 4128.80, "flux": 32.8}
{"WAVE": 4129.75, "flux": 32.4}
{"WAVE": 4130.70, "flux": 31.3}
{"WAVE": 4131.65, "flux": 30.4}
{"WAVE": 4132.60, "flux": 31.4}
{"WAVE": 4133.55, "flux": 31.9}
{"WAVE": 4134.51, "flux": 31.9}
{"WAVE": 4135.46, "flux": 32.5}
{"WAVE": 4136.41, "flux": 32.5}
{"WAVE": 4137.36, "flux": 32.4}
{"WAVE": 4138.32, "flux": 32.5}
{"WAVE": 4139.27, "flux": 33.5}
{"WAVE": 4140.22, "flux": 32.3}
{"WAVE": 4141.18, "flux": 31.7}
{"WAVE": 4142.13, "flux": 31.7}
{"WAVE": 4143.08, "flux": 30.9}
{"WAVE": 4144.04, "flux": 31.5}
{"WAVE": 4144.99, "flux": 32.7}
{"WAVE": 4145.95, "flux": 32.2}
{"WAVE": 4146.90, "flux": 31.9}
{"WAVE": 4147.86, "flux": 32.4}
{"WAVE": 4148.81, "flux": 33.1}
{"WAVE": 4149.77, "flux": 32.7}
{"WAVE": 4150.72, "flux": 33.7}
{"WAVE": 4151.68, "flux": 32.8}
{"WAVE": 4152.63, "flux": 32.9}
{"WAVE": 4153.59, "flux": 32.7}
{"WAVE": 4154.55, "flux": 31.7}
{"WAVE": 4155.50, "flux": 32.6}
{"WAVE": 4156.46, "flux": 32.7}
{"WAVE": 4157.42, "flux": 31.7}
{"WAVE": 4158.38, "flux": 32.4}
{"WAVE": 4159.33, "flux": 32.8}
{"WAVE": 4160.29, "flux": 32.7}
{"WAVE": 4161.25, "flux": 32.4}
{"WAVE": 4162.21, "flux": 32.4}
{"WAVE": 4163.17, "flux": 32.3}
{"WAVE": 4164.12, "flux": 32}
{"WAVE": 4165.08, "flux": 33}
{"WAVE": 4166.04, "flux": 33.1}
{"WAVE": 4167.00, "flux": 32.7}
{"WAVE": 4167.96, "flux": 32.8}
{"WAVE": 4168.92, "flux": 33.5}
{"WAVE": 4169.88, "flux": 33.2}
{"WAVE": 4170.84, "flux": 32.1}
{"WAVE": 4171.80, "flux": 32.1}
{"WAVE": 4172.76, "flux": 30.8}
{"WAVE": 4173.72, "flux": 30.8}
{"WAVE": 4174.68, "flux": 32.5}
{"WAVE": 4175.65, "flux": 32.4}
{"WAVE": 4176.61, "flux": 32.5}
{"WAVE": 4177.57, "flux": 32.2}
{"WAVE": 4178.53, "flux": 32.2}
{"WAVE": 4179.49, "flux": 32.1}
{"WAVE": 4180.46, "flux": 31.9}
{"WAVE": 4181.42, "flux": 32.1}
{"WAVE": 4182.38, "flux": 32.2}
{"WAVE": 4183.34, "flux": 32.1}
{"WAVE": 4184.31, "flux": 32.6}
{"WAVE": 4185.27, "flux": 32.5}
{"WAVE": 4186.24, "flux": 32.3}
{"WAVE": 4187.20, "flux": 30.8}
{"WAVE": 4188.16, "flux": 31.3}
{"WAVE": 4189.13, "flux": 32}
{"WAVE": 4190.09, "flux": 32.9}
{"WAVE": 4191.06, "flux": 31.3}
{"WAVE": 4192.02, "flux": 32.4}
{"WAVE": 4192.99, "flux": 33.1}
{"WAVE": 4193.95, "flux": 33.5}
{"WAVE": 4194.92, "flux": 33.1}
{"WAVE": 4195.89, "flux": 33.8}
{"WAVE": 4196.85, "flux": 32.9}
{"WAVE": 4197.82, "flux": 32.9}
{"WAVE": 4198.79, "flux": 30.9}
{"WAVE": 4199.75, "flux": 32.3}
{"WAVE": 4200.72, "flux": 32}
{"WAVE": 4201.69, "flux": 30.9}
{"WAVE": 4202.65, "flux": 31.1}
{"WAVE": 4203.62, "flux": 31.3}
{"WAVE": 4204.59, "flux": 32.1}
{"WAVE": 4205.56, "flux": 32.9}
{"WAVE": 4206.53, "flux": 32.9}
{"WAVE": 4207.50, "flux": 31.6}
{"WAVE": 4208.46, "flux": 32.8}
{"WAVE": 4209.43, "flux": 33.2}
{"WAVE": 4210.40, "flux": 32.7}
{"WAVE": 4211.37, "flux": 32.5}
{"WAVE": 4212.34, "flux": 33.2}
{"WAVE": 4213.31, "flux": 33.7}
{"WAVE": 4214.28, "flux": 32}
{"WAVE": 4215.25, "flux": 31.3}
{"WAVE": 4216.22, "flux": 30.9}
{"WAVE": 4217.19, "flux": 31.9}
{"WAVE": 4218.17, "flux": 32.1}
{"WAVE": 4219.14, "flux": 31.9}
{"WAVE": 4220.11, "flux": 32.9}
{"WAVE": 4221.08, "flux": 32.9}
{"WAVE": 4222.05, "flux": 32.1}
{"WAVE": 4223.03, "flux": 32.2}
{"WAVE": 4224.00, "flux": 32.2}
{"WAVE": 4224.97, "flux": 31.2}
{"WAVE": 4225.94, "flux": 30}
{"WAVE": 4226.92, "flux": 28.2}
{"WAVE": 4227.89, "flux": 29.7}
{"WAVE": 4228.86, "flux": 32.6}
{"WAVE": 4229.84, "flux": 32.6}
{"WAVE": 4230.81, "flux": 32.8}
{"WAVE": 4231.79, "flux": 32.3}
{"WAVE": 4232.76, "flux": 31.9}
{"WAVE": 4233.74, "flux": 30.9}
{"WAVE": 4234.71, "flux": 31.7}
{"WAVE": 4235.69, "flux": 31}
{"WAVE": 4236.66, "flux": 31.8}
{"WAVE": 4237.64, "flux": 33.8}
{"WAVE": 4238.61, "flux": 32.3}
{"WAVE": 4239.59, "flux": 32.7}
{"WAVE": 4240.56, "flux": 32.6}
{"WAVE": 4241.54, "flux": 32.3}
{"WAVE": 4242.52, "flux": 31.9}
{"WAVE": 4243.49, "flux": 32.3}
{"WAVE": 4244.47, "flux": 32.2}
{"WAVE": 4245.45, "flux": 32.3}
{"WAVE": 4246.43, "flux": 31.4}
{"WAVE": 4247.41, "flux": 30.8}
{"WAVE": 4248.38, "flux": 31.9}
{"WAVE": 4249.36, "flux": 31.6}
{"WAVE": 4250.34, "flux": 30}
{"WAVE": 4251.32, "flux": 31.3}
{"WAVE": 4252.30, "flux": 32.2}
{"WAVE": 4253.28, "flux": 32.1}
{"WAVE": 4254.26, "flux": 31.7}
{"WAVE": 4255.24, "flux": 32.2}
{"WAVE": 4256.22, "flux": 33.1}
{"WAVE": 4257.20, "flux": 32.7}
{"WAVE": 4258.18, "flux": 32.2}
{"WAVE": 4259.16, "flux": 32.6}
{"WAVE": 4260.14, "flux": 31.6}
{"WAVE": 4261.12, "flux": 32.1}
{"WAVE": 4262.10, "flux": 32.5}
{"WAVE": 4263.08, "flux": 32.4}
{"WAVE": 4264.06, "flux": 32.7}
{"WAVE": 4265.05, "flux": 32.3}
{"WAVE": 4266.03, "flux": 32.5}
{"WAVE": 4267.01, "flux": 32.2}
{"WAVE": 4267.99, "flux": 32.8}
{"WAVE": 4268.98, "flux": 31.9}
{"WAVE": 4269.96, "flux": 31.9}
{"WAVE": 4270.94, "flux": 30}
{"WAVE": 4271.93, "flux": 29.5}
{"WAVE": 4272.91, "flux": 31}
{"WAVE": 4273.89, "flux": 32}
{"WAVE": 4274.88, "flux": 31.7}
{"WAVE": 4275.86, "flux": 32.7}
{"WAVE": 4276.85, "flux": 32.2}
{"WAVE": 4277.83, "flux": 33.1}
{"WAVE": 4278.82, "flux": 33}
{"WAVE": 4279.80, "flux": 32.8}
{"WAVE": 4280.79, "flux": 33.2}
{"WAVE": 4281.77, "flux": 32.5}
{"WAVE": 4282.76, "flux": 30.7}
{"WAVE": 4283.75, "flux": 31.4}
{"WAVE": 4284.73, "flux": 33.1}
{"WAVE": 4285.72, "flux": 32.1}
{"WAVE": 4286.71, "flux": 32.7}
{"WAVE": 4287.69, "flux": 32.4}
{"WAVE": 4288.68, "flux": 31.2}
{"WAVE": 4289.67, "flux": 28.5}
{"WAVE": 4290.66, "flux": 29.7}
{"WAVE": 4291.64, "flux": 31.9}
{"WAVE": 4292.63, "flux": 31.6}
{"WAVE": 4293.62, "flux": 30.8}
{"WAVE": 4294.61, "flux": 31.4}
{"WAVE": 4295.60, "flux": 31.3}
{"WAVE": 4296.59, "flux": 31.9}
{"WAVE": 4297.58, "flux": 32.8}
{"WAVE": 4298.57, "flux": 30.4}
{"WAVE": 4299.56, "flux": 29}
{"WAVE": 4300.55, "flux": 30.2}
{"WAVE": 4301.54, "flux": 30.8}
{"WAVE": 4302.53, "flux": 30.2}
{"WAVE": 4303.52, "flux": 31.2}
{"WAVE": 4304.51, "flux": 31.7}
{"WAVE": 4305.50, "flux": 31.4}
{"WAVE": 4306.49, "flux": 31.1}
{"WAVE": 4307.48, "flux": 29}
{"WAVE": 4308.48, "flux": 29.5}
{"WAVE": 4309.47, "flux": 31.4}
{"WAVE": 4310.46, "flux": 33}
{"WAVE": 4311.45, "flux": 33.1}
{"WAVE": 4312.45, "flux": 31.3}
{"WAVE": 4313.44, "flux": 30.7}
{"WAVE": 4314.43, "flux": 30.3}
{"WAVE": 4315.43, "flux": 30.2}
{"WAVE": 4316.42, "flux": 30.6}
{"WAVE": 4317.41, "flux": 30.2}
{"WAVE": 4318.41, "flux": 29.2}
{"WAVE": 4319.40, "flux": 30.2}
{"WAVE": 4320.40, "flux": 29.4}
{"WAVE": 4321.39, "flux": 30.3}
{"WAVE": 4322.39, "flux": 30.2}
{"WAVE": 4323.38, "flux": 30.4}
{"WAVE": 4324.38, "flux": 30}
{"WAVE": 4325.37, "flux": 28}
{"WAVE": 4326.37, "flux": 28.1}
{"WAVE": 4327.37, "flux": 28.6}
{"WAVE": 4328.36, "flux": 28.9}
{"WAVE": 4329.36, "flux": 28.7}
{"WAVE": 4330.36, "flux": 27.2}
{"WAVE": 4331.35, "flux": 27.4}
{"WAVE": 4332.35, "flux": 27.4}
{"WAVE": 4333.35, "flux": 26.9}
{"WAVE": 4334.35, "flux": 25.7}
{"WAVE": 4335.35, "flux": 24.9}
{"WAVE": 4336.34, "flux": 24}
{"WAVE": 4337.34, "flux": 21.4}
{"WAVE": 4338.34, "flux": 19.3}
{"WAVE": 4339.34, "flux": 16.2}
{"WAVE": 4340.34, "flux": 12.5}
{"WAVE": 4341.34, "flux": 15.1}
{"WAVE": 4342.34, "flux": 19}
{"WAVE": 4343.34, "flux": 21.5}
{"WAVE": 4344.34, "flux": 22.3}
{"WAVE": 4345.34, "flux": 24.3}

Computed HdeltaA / 6.2 A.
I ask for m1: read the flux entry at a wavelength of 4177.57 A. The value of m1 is 32.2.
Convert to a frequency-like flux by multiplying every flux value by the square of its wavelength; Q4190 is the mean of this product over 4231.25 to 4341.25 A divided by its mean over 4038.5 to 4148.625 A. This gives 1.1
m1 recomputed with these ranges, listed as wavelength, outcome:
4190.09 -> 32.9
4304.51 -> 31.7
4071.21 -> 30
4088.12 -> 30.2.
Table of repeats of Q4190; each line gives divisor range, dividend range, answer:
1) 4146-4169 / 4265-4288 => 1.04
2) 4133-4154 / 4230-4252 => 1.03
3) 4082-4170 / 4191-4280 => 1.12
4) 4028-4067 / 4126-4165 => 1.03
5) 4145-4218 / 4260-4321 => 1.02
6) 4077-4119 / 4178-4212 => 1.23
